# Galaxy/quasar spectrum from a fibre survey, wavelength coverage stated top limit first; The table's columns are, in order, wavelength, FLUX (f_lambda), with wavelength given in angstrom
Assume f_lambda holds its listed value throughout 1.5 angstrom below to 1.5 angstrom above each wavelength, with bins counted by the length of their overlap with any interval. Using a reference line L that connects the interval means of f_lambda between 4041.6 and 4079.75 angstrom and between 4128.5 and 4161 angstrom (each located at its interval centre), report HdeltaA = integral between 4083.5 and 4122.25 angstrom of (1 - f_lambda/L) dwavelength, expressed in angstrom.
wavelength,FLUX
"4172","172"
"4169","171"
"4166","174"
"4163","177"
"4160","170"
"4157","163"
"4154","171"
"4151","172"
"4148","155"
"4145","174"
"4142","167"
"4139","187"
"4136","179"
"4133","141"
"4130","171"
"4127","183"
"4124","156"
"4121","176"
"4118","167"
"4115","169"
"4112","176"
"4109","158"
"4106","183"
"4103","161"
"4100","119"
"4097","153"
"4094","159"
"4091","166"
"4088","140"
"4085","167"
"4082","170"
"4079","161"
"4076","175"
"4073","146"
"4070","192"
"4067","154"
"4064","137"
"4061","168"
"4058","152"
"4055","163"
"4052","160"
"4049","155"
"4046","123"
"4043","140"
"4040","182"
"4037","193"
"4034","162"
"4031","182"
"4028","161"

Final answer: 0.3 angstrom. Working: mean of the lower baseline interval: 156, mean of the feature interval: 161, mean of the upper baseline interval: 168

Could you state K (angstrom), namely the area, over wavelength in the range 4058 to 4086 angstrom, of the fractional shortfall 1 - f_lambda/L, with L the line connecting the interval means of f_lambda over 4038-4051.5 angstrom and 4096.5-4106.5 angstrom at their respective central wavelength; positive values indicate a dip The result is -2.0 angstrom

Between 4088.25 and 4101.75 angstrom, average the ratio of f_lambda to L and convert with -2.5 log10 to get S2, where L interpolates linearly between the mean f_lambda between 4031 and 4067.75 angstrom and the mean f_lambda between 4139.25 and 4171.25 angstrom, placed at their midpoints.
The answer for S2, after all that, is 0.10 mag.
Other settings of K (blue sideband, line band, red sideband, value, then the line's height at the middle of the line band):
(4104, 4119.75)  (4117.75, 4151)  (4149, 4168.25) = 0.31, 171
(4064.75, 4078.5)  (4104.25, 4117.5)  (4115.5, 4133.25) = -0.33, 167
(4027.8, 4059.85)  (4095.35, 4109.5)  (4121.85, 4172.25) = 0.97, 166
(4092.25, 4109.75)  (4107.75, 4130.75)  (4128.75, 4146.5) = -0.98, 163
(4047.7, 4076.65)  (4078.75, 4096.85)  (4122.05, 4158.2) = 0.30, 163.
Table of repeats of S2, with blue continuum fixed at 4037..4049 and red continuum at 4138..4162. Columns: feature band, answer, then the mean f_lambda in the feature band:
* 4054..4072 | -0.02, 161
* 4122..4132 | -0.02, 169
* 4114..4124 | -0.02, 169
